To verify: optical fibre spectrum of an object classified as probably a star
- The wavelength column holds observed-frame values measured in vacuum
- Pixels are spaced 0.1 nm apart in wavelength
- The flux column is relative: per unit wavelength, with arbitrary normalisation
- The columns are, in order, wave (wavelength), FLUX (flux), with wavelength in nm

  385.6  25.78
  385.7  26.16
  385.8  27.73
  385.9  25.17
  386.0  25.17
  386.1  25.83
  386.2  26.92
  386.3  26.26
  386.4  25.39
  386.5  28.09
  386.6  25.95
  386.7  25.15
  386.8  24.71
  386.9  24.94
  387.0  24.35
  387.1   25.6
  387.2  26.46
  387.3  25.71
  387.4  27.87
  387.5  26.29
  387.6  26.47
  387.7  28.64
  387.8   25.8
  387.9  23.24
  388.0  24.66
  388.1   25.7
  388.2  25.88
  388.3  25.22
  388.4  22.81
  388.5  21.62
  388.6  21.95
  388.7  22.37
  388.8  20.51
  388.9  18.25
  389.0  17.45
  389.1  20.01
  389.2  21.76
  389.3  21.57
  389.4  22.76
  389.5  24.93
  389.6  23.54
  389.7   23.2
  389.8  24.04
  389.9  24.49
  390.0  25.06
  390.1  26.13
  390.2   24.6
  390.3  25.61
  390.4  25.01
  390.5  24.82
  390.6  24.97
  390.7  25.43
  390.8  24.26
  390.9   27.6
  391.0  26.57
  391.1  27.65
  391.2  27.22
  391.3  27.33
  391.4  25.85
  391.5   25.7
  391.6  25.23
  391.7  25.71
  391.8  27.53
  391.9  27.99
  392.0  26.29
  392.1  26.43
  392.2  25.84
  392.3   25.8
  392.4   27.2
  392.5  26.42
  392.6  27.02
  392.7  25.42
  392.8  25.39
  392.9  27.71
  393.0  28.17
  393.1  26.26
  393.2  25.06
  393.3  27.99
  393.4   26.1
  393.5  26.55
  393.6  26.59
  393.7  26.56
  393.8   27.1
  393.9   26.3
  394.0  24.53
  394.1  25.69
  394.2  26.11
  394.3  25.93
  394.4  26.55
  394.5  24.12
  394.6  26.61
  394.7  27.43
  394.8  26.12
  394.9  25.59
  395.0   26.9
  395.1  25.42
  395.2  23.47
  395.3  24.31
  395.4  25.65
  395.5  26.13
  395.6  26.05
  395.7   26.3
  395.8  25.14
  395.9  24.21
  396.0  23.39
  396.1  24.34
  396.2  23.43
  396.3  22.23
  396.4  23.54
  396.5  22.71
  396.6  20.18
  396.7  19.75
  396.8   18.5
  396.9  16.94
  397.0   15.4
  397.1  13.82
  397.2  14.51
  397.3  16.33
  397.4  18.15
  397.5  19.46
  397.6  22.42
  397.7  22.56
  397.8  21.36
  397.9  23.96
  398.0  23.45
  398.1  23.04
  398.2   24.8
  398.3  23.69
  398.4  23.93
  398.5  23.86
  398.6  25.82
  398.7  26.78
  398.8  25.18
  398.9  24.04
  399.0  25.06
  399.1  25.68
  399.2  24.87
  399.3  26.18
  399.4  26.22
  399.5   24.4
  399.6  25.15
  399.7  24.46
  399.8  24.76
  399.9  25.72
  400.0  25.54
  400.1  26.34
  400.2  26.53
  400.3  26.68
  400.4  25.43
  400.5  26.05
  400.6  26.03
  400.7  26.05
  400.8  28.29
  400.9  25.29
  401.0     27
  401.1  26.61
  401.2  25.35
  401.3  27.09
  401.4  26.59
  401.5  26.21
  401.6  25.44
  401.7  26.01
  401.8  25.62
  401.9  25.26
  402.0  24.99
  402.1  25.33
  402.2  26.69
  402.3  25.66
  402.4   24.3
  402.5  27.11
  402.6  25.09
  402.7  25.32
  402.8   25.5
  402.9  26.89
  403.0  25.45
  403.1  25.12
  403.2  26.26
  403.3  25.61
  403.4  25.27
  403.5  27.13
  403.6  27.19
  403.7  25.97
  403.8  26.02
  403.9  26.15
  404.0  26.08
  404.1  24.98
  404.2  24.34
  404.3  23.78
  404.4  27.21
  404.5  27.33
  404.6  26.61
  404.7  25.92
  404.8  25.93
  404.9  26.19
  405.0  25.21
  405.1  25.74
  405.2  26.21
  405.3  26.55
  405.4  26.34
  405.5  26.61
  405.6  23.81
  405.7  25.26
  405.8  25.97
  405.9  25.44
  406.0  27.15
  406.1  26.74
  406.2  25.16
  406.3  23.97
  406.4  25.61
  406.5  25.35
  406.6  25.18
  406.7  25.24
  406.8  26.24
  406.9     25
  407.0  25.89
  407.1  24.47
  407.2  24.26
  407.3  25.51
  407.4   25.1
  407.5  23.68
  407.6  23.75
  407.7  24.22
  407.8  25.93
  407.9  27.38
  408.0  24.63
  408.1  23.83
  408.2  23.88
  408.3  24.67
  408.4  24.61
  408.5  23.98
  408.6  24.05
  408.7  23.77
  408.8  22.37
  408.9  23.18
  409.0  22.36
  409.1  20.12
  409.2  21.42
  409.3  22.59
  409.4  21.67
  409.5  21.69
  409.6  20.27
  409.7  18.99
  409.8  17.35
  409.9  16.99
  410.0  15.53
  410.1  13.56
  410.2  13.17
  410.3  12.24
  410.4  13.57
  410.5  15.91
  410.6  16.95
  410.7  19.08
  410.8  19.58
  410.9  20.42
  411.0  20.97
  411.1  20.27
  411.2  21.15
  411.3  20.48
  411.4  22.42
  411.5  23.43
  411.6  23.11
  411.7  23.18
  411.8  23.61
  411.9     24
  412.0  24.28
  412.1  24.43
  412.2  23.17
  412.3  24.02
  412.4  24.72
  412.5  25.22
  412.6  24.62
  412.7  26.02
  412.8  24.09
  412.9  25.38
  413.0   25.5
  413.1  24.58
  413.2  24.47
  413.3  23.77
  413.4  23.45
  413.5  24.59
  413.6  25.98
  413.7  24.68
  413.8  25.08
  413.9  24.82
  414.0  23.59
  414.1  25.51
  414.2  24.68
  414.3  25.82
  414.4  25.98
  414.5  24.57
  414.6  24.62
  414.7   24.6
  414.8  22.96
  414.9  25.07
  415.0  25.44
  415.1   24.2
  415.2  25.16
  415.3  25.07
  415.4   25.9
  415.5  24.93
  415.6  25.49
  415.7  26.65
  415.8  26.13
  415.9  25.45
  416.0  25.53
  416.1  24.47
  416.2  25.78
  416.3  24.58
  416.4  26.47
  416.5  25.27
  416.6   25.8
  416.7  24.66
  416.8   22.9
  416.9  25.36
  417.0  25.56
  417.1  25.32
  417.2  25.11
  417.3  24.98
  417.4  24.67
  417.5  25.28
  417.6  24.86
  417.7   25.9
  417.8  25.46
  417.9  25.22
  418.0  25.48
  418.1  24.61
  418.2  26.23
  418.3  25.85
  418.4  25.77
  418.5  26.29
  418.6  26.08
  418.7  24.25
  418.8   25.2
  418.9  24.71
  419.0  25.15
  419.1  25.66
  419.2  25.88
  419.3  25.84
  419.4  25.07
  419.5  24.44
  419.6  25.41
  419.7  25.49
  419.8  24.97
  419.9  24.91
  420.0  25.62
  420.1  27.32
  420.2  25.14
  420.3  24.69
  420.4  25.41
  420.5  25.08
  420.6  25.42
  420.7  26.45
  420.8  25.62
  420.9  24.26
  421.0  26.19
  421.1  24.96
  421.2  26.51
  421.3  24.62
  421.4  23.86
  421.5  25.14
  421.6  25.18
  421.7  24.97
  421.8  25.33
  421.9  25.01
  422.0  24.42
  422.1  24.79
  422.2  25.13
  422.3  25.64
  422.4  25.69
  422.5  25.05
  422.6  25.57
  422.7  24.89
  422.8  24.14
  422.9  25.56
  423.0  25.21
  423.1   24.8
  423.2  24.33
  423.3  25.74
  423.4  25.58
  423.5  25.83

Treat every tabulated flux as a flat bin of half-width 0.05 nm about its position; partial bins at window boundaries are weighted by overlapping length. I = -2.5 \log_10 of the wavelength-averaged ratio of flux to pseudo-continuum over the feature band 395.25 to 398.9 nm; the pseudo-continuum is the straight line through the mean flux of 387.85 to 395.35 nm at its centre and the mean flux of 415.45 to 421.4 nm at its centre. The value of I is 0.13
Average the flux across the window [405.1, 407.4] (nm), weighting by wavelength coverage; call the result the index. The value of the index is 25.5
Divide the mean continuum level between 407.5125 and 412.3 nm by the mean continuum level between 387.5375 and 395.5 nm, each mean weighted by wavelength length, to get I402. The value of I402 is 0.8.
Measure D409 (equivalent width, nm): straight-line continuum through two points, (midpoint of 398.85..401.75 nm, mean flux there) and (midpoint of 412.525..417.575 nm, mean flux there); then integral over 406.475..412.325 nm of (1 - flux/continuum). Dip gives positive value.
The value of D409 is 0.77 nm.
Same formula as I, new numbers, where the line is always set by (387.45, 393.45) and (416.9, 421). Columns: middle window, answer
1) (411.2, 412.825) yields 0.07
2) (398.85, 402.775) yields -0.03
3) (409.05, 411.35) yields 0.34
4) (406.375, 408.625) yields 0.01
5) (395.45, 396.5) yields 0.03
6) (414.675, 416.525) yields 0.00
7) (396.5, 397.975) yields 0.30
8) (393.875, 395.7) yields -0.03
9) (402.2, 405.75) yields -0.03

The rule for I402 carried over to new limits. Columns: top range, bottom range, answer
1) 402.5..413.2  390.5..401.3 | 0.95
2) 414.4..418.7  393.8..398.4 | 1.09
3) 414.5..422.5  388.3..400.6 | 1.04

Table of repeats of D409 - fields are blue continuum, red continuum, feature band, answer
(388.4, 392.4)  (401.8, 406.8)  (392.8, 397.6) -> 0.206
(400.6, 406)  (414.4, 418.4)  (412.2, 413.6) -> 0.041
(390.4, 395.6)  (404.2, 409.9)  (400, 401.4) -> -0.063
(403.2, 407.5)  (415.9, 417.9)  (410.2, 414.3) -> 0.448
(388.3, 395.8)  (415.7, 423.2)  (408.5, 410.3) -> 0.385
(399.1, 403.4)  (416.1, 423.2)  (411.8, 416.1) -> 0.098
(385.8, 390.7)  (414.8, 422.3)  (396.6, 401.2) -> 0.243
